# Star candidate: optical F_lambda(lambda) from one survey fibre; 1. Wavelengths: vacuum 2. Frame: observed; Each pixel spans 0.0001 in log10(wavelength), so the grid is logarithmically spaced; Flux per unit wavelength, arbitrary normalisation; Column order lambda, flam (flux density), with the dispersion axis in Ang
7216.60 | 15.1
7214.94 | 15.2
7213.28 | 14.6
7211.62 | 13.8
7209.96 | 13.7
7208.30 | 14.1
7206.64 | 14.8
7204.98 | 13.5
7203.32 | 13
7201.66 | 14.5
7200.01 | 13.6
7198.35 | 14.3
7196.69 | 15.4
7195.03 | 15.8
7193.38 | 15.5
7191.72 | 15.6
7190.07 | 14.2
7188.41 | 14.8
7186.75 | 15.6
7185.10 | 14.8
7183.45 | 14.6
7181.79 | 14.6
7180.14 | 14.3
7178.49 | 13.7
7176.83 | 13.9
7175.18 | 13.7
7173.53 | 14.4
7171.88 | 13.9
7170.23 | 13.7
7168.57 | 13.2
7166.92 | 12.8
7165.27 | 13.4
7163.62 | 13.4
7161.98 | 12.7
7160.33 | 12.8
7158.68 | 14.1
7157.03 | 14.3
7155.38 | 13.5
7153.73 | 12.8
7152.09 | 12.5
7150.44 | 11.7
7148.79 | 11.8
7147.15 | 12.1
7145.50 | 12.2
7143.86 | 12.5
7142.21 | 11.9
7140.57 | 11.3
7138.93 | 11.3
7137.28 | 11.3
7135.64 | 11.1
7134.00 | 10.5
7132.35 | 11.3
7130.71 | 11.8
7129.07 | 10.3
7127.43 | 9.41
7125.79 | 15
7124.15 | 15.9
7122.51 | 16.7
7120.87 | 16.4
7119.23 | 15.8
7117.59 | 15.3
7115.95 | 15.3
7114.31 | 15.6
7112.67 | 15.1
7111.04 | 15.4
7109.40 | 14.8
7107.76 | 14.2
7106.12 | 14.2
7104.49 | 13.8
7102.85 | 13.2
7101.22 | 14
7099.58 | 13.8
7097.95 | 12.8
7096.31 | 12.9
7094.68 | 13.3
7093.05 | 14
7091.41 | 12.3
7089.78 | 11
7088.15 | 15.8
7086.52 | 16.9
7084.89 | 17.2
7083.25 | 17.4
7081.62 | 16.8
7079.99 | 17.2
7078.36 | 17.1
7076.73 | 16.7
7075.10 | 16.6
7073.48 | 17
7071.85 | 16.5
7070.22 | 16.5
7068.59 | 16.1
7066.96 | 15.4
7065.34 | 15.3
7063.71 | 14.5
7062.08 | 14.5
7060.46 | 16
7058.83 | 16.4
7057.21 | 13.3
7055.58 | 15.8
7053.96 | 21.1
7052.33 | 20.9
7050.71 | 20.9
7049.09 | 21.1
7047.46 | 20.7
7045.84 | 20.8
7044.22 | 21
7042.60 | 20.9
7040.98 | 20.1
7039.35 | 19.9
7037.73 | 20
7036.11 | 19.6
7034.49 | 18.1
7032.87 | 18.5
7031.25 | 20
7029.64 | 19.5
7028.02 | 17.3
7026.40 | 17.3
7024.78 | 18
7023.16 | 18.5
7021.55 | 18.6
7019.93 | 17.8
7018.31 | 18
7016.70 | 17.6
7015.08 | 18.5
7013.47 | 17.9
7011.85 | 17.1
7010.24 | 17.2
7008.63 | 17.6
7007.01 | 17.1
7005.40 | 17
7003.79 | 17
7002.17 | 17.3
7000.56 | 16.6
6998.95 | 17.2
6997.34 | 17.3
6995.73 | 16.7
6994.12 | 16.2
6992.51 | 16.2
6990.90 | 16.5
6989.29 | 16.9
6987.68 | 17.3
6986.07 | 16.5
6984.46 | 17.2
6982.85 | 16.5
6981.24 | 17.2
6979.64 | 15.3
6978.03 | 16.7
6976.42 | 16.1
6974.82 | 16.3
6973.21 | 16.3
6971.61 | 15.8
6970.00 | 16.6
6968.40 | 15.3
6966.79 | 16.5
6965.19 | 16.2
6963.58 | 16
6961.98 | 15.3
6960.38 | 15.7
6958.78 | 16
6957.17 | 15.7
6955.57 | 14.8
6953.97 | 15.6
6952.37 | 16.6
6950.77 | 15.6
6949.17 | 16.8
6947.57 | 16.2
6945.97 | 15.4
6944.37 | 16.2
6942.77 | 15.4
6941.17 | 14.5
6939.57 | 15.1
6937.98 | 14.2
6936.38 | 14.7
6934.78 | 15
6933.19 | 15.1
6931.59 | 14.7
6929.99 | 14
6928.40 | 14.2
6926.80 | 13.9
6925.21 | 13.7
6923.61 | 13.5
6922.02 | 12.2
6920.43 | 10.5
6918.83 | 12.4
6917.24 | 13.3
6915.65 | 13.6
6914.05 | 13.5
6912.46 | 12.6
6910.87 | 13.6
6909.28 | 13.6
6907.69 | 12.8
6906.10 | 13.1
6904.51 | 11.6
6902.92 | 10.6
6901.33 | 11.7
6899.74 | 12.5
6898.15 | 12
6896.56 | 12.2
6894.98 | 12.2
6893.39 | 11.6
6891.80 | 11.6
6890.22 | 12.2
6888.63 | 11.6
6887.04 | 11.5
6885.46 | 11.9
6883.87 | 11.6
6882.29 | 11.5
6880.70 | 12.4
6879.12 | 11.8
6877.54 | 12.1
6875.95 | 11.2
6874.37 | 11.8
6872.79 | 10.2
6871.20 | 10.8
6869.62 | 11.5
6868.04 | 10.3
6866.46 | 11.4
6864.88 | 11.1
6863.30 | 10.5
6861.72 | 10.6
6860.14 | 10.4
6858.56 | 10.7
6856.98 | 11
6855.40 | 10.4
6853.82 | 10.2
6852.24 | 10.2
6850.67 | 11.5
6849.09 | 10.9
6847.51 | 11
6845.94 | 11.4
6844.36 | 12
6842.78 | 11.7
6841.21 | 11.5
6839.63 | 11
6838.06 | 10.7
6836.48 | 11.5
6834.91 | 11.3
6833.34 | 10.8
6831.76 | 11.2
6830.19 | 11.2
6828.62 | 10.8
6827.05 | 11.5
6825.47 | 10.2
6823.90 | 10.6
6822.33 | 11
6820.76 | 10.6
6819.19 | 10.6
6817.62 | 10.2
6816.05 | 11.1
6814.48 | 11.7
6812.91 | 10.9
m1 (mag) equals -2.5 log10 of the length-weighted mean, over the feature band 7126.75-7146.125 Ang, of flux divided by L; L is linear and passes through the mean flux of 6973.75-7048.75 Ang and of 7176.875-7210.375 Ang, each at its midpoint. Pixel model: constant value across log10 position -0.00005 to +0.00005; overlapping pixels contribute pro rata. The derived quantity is 0.35 mag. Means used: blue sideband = 17.9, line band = 11.2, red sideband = 14.5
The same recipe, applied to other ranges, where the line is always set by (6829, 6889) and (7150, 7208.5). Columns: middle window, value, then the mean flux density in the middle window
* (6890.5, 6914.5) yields -0.07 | 12.3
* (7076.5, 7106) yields -0.12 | 14.7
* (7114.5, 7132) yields -0.05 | 14.2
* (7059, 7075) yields -0.21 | 15.8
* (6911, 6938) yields -0.16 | 13.6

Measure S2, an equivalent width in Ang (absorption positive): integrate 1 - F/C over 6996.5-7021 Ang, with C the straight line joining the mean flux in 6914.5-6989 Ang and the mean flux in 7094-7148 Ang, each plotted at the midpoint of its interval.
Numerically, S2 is -4.7 Ang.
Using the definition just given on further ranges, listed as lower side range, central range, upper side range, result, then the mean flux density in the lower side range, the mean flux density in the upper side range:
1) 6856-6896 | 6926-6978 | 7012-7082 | -4.40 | 11.3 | 18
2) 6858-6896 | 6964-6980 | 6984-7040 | -0.30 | 11.4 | 17.7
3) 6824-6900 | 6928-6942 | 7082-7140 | -3.03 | 11.3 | 13.9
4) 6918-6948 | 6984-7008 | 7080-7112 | -4.25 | 14.2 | 14.5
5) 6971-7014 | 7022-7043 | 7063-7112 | -3.86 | 16.8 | 15.1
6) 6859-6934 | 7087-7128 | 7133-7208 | -3.51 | 12.2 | 13.5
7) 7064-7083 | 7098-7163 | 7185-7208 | 9.82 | 16.5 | 14.7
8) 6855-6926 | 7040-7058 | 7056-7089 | -4.75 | 11.9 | 16.2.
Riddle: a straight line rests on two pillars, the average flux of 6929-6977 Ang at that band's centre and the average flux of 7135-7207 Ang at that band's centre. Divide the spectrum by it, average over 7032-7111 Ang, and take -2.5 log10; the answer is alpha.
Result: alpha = -0.147 mag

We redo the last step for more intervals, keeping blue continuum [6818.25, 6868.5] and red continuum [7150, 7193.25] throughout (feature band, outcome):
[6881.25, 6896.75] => -0.04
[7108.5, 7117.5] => -0.14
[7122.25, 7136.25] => 0.10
